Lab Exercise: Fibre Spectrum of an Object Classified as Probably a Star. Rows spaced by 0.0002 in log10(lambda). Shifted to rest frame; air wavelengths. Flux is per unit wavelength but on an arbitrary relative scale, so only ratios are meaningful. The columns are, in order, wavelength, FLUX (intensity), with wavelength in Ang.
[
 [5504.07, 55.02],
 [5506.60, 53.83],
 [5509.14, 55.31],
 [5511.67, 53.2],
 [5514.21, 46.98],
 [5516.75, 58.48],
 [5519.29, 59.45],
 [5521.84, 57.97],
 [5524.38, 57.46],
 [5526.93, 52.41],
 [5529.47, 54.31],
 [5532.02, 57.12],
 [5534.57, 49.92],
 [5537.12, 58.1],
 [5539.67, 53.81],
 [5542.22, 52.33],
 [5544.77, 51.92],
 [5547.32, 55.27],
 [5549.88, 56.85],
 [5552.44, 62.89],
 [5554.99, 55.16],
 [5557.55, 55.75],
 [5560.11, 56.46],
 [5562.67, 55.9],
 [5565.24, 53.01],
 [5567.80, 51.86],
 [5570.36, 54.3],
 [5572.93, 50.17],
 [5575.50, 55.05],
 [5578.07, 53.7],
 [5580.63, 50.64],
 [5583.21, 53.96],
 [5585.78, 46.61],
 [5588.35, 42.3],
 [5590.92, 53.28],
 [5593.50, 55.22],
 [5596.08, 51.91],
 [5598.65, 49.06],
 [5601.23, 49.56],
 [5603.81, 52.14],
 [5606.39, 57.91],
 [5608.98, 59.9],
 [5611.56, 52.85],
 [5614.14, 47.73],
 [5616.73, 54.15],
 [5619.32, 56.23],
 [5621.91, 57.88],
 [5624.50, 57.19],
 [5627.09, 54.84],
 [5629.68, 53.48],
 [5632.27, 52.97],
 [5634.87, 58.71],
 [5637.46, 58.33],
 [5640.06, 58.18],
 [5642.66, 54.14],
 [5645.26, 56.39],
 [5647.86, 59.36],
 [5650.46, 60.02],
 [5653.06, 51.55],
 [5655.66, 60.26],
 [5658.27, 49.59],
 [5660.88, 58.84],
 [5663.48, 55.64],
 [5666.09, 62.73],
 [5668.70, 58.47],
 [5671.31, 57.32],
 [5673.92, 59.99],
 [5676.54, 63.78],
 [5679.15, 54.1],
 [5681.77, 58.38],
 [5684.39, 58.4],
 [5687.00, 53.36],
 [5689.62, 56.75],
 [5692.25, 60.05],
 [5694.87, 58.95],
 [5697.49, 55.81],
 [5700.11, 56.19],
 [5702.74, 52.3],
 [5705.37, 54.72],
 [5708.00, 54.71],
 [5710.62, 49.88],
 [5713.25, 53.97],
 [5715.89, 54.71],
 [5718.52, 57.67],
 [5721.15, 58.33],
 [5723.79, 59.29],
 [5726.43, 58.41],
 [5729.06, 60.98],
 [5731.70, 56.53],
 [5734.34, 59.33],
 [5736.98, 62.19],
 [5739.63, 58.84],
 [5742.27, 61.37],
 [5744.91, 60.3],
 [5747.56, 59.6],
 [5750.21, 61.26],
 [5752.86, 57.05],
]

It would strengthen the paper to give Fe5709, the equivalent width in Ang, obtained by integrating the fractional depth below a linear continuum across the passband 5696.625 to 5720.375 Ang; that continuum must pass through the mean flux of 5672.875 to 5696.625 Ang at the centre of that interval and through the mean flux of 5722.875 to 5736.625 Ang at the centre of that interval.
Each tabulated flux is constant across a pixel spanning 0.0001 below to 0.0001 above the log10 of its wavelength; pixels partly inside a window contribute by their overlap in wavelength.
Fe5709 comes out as 1.7 Ang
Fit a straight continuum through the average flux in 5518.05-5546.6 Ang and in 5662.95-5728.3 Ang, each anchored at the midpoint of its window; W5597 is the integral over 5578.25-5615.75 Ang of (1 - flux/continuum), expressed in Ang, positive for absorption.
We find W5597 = 2.7 Ang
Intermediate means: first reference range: 55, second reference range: 57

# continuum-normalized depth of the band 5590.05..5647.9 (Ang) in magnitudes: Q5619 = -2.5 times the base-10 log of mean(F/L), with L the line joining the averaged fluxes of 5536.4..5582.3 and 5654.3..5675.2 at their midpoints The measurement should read 0.03 mag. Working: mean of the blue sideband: 54.6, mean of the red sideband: 57.8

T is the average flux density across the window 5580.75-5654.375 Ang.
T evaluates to 54.1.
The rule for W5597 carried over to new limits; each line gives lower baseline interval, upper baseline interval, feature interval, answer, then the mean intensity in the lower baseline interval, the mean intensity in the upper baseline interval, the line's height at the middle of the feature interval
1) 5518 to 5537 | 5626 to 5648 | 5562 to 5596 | 2.40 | 55.7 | 56.1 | 55.9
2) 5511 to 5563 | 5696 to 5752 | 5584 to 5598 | 1.50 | 55.3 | 57.5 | 55.9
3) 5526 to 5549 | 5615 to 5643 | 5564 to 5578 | 0.45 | 54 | 55.9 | 54.7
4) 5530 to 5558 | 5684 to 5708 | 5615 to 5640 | -0.08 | 55.3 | 56.1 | 55.8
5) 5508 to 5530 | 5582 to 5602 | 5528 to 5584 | -1.95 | 55.1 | 50.3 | 52.6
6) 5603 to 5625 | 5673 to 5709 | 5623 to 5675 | -0.90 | 55.1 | 56.9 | 55.9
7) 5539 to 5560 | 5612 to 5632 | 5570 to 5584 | 0.58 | 55.6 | 54.4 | 55.1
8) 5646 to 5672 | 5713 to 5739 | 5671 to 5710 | 0.65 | 57.4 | 58.3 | 57.8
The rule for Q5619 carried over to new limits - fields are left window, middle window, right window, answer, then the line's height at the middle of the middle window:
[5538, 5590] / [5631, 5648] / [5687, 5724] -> -0.04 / 54.7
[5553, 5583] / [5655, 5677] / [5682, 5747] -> -0.04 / 56.2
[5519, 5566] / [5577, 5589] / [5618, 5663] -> 0.13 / 55.9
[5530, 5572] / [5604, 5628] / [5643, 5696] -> 0.02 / 56.4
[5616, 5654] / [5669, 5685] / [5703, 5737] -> -0.04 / 56.5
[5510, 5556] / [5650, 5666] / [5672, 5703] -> 0.01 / 57.1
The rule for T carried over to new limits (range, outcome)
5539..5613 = 53.4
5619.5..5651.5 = 56.7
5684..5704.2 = 56.4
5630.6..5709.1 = 57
